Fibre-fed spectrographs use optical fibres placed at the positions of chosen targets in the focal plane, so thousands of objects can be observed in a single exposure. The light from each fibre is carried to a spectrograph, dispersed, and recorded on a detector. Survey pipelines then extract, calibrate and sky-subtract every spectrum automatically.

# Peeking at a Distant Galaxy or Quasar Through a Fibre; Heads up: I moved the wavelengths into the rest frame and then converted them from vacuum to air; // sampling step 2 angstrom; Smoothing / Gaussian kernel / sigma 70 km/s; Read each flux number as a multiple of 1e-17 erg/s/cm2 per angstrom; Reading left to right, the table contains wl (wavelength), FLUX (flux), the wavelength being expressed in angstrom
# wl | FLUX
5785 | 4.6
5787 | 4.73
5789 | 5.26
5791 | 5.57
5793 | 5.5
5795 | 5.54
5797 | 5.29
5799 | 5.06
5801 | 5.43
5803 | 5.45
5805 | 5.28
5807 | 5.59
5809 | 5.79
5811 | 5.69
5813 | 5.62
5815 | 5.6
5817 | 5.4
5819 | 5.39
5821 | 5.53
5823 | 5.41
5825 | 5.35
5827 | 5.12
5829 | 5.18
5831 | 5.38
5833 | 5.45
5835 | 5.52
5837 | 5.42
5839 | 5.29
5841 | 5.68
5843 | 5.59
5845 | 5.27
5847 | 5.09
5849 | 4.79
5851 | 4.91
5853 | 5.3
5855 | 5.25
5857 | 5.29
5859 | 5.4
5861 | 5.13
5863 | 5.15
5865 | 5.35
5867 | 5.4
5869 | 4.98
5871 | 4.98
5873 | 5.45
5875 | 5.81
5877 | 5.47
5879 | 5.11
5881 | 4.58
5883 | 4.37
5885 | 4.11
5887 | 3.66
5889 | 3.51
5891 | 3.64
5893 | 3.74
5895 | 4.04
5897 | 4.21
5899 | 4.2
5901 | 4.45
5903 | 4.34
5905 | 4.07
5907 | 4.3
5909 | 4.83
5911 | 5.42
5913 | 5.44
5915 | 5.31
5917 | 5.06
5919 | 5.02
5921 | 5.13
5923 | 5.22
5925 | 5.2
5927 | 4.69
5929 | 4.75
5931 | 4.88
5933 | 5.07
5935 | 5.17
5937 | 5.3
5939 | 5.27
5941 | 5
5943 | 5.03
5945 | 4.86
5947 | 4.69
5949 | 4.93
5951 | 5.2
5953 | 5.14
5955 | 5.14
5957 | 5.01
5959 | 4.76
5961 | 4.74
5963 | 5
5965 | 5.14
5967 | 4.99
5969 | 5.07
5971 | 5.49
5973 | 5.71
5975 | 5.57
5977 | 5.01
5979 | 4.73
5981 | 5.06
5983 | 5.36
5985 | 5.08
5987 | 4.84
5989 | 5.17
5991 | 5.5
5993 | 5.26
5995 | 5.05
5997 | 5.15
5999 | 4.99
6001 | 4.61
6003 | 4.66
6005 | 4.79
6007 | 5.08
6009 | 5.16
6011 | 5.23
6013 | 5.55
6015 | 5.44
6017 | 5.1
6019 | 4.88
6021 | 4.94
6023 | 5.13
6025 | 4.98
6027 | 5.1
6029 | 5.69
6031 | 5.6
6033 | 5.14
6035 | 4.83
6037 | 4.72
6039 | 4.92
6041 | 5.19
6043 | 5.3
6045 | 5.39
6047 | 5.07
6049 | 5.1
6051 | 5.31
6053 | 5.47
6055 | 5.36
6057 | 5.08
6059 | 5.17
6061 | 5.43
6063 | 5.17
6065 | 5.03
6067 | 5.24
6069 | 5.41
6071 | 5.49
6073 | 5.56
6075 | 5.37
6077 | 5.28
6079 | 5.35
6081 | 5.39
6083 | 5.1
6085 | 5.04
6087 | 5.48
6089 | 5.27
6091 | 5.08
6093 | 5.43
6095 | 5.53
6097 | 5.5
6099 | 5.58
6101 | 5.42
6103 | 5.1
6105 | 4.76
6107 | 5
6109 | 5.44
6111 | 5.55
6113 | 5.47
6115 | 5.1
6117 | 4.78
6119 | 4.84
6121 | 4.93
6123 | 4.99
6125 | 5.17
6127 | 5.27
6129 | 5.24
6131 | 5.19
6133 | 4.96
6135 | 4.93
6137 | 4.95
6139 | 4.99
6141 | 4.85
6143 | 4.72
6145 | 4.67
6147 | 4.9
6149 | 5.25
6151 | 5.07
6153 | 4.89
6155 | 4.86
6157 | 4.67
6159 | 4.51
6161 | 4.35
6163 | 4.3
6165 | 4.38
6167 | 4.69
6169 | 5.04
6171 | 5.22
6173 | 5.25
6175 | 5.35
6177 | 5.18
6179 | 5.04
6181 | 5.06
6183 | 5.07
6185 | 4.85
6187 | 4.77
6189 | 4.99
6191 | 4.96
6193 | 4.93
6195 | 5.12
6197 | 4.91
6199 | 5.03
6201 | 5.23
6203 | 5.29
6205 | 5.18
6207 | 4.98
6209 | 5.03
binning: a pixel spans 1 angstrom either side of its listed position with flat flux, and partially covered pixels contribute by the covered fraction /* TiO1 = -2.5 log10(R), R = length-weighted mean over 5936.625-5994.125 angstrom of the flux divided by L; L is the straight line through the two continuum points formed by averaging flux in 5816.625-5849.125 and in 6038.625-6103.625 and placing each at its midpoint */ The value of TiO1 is 0.05 mag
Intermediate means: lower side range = 5.36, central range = 5.1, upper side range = 5.3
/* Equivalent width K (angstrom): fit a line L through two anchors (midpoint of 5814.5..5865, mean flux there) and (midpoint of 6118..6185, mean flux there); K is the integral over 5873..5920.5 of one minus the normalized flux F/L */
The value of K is 6.0 angstrom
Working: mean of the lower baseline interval 5.31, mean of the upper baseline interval 4.93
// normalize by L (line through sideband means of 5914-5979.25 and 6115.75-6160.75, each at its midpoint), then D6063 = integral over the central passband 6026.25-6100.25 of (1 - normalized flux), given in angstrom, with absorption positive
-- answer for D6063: -4.3 angstrom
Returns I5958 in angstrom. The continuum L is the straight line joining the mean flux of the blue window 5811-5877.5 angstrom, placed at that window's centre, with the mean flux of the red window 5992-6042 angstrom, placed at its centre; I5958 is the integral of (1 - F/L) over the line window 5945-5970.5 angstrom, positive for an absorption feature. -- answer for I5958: 0.90 angstrom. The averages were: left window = 5.34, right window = 5.09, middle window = 4.99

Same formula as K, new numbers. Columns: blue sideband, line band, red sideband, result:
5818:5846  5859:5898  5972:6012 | 4.6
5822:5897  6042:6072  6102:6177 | -1.8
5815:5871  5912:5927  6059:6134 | 0.3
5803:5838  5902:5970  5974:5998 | 3.4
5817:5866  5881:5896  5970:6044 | 3.8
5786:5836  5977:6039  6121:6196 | 0.6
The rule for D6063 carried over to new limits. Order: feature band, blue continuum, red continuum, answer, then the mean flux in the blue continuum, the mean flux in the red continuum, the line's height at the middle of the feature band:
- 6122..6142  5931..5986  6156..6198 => -0.51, 5.09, 4.89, 4.93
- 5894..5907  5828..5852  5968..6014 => 2.50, 5.3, 5.14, 5.23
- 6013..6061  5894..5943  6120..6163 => -2.97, 4.85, 4.91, 4.88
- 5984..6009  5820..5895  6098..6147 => 0.17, 5.03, 5.08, 5.05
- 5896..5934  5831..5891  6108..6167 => 1.62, 5.06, 4.93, 5.04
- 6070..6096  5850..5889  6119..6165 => -2.28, 5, 4.88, 4.91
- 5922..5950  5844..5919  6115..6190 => -1.05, 4.8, 4.93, 4.82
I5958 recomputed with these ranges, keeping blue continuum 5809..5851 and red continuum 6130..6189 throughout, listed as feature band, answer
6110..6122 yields -0.4 angstrom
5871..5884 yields 0.5 angstrom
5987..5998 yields -0.1 angstrom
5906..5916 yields 0.4 angstrom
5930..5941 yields 0.2 angstrom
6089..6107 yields -1.1 angstrom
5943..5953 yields 0.5 angstrom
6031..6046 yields -0.1 angstrom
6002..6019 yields 0.0 angstrom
